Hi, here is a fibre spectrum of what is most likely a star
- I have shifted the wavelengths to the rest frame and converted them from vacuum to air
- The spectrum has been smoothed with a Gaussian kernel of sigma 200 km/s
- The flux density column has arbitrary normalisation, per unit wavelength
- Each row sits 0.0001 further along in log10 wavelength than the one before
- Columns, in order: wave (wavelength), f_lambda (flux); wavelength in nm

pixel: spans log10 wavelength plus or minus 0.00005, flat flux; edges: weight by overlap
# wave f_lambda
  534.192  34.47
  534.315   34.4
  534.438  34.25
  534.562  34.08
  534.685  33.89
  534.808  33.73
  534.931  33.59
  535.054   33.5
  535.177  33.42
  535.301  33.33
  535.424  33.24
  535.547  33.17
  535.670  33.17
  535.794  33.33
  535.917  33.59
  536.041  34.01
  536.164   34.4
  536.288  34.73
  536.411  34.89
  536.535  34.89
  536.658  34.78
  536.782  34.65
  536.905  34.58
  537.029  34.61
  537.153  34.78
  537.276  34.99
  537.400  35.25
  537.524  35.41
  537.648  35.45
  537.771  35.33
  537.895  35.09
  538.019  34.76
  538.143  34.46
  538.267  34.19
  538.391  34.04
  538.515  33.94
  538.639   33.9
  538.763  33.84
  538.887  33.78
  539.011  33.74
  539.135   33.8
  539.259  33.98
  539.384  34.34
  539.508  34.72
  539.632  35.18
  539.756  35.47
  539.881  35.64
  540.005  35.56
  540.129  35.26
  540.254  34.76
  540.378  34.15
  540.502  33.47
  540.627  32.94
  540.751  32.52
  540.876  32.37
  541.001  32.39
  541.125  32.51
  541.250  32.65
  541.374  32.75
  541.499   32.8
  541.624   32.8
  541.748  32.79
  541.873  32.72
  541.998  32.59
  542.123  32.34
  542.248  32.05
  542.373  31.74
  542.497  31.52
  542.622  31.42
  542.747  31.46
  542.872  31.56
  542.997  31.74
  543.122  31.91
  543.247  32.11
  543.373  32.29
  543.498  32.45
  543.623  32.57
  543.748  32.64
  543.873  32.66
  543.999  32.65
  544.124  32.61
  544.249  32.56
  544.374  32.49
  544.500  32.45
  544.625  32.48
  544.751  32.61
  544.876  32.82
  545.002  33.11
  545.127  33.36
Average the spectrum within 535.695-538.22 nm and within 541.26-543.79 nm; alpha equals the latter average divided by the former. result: 0.9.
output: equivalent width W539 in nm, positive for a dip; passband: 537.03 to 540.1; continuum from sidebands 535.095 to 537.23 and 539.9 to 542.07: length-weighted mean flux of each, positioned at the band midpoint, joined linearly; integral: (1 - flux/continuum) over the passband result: -0.09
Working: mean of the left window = 34.1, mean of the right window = 33.3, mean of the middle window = 34.7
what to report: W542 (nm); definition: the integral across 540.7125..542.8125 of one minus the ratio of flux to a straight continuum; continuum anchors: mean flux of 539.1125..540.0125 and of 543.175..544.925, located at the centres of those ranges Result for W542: 0.09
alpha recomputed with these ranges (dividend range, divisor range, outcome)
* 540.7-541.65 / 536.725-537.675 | 0.93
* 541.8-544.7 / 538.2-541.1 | 0.95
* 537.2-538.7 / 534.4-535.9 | 1.04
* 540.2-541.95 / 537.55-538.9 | 0.96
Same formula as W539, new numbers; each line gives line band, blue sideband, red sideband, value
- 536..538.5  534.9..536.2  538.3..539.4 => -0.077 nm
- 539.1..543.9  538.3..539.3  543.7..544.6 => 0.029 nm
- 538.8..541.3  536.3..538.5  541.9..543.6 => -0.042 nm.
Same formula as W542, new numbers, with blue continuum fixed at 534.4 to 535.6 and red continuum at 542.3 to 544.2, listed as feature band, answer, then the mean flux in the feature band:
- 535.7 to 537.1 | -0.04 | 34.4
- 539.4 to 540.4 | -0.07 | 35.1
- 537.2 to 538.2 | -0.06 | 35.1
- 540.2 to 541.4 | -0.02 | 33.1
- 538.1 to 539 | -0.03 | 34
